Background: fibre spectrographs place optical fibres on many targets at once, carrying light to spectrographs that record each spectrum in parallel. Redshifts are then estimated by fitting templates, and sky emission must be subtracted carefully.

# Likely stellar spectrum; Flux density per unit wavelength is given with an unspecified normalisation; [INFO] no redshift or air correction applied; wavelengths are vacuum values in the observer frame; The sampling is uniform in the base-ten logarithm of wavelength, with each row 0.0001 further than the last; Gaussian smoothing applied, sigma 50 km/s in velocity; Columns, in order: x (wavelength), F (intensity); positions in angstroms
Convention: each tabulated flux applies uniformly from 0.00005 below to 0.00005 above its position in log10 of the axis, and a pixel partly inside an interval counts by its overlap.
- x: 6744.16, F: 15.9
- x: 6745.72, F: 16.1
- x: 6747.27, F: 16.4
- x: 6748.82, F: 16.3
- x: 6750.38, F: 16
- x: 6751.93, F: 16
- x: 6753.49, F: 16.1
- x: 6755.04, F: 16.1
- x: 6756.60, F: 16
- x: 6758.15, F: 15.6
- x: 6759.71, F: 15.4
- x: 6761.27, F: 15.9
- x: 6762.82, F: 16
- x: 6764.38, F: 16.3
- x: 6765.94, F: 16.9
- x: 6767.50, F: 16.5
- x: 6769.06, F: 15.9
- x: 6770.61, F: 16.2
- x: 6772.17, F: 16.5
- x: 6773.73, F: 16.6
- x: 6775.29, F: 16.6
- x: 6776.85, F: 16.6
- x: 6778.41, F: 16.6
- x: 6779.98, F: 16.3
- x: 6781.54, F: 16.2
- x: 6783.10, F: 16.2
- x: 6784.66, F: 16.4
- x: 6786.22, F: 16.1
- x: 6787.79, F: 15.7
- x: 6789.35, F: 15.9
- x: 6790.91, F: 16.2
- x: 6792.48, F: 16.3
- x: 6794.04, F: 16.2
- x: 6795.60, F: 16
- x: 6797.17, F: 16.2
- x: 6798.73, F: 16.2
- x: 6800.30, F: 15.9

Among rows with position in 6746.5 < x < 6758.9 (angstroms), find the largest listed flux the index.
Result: 16.4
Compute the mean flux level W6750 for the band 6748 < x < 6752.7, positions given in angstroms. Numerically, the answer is 16.1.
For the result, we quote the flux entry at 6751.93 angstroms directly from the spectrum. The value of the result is 16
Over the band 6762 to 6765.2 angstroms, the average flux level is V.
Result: 16.2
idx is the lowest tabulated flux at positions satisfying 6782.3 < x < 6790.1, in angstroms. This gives 15.7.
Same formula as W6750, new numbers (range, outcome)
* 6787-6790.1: 15.8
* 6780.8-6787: 16.2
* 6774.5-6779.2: 16.6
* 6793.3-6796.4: 16.1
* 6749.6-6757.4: 16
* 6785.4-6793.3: 16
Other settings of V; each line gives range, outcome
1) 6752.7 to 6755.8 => 16.1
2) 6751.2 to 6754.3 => 16.1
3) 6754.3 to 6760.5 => 15.8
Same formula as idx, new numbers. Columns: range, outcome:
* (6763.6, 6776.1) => 15.9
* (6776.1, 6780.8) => 16.3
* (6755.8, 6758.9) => 15.6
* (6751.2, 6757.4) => 16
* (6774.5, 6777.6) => 16.6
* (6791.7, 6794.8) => 16.2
